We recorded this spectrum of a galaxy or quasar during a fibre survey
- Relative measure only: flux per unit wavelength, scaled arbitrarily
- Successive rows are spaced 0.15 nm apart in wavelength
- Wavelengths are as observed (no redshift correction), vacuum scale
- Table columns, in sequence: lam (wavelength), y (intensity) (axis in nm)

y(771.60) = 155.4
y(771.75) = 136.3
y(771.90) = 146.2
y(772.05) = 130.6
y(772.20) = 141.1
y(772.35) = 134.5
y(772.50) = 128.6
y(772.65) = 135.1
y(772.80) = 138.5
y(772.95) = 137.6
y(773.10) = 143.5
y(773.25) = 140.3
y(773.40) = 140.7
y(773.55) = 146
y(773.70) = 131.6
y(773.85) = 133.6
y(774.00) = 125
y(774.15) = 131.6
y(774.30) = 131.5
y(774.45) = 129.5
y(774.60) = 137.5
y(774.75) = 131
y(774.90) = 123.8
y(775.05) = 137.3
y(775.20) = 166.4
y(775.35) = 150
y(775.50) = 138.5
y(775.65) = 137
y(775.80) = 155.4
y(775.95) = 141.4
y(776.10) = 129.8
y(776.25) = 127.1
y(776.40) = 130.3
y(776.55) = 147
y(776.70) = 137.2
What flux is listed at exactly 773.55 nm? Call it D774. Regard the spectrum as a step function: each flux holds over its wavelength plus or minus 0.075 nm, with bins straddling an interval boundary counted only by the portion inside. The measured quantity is 146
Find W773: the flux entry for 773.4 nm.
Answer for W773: 140.7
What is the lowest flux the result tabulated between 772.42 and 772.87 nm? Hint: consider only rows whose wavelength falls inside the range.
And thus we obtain 128.6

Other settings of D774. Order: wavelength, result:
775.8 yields 155.4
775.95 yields 141.4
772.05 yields 130.6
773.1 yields 143.5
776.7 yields 137.2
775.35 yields 150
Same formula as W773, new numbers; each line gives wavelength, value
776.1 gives 129.8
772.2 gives 141.1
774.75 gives 131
